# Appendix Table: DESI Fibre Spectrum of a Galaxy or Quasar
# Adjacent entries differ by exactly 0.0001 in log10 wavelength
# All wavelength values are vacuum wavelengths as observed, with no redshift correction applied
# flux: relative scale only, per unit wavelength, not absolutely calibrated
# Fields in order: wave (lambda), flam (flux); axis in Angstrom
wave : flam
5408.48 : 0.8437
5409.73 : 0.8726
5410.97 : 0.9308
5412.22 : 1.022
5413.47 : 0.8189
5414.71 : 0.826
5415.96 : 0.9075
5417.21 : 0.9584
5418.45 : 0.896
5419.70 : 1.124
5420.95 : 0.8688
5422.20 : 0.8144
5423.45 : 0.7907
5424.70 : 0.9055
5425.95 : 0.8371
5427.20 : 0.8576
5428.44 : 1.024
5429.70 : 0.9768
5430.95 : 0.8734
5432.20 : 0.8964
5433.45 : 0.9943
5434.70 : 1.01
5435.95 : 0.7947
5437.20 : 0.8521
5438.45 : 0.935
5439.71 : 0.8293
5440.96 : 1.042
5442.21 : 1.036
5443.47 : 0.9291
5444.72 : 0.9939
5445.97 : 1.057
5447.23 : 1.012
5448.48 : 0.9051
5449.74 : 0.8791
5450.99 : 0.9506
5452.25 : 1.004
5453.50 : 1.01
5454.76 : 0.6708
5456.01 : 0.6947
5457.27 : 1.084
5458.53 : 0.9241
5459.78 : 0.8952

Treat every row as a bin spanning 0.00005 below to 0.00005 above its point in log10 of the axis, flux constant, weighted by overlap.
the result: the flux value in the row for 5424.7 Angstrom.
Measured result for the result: 0.9055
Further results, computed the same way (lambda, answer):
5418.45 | 0.896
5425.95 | 0.8371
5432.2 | 0.8964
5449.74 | 0.8791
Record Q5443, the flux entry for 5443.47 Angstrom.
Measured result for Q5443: 0.9291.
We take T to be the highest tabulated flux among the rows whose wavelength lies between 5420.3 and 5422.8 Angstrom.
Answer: 0.8688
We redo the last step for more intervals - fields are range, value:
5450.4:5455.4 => 1.01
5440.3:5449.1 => 1.057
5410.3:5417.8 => 1.022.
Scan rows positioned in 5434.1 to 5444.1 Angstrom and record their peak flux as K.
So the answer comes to 1.042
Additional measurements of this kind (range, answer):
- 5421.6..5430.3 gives 1.024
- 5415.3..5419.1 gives 0.9584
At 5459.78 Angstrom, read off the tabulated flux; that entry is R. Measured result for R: 0.8952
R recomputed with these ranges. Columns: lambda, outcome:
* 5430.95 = 0.8734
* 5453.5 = 1.01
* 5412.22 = 1.022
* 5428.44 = 1.024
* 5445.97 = 1.057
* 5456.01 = 0.6947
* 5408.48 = 0.8437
